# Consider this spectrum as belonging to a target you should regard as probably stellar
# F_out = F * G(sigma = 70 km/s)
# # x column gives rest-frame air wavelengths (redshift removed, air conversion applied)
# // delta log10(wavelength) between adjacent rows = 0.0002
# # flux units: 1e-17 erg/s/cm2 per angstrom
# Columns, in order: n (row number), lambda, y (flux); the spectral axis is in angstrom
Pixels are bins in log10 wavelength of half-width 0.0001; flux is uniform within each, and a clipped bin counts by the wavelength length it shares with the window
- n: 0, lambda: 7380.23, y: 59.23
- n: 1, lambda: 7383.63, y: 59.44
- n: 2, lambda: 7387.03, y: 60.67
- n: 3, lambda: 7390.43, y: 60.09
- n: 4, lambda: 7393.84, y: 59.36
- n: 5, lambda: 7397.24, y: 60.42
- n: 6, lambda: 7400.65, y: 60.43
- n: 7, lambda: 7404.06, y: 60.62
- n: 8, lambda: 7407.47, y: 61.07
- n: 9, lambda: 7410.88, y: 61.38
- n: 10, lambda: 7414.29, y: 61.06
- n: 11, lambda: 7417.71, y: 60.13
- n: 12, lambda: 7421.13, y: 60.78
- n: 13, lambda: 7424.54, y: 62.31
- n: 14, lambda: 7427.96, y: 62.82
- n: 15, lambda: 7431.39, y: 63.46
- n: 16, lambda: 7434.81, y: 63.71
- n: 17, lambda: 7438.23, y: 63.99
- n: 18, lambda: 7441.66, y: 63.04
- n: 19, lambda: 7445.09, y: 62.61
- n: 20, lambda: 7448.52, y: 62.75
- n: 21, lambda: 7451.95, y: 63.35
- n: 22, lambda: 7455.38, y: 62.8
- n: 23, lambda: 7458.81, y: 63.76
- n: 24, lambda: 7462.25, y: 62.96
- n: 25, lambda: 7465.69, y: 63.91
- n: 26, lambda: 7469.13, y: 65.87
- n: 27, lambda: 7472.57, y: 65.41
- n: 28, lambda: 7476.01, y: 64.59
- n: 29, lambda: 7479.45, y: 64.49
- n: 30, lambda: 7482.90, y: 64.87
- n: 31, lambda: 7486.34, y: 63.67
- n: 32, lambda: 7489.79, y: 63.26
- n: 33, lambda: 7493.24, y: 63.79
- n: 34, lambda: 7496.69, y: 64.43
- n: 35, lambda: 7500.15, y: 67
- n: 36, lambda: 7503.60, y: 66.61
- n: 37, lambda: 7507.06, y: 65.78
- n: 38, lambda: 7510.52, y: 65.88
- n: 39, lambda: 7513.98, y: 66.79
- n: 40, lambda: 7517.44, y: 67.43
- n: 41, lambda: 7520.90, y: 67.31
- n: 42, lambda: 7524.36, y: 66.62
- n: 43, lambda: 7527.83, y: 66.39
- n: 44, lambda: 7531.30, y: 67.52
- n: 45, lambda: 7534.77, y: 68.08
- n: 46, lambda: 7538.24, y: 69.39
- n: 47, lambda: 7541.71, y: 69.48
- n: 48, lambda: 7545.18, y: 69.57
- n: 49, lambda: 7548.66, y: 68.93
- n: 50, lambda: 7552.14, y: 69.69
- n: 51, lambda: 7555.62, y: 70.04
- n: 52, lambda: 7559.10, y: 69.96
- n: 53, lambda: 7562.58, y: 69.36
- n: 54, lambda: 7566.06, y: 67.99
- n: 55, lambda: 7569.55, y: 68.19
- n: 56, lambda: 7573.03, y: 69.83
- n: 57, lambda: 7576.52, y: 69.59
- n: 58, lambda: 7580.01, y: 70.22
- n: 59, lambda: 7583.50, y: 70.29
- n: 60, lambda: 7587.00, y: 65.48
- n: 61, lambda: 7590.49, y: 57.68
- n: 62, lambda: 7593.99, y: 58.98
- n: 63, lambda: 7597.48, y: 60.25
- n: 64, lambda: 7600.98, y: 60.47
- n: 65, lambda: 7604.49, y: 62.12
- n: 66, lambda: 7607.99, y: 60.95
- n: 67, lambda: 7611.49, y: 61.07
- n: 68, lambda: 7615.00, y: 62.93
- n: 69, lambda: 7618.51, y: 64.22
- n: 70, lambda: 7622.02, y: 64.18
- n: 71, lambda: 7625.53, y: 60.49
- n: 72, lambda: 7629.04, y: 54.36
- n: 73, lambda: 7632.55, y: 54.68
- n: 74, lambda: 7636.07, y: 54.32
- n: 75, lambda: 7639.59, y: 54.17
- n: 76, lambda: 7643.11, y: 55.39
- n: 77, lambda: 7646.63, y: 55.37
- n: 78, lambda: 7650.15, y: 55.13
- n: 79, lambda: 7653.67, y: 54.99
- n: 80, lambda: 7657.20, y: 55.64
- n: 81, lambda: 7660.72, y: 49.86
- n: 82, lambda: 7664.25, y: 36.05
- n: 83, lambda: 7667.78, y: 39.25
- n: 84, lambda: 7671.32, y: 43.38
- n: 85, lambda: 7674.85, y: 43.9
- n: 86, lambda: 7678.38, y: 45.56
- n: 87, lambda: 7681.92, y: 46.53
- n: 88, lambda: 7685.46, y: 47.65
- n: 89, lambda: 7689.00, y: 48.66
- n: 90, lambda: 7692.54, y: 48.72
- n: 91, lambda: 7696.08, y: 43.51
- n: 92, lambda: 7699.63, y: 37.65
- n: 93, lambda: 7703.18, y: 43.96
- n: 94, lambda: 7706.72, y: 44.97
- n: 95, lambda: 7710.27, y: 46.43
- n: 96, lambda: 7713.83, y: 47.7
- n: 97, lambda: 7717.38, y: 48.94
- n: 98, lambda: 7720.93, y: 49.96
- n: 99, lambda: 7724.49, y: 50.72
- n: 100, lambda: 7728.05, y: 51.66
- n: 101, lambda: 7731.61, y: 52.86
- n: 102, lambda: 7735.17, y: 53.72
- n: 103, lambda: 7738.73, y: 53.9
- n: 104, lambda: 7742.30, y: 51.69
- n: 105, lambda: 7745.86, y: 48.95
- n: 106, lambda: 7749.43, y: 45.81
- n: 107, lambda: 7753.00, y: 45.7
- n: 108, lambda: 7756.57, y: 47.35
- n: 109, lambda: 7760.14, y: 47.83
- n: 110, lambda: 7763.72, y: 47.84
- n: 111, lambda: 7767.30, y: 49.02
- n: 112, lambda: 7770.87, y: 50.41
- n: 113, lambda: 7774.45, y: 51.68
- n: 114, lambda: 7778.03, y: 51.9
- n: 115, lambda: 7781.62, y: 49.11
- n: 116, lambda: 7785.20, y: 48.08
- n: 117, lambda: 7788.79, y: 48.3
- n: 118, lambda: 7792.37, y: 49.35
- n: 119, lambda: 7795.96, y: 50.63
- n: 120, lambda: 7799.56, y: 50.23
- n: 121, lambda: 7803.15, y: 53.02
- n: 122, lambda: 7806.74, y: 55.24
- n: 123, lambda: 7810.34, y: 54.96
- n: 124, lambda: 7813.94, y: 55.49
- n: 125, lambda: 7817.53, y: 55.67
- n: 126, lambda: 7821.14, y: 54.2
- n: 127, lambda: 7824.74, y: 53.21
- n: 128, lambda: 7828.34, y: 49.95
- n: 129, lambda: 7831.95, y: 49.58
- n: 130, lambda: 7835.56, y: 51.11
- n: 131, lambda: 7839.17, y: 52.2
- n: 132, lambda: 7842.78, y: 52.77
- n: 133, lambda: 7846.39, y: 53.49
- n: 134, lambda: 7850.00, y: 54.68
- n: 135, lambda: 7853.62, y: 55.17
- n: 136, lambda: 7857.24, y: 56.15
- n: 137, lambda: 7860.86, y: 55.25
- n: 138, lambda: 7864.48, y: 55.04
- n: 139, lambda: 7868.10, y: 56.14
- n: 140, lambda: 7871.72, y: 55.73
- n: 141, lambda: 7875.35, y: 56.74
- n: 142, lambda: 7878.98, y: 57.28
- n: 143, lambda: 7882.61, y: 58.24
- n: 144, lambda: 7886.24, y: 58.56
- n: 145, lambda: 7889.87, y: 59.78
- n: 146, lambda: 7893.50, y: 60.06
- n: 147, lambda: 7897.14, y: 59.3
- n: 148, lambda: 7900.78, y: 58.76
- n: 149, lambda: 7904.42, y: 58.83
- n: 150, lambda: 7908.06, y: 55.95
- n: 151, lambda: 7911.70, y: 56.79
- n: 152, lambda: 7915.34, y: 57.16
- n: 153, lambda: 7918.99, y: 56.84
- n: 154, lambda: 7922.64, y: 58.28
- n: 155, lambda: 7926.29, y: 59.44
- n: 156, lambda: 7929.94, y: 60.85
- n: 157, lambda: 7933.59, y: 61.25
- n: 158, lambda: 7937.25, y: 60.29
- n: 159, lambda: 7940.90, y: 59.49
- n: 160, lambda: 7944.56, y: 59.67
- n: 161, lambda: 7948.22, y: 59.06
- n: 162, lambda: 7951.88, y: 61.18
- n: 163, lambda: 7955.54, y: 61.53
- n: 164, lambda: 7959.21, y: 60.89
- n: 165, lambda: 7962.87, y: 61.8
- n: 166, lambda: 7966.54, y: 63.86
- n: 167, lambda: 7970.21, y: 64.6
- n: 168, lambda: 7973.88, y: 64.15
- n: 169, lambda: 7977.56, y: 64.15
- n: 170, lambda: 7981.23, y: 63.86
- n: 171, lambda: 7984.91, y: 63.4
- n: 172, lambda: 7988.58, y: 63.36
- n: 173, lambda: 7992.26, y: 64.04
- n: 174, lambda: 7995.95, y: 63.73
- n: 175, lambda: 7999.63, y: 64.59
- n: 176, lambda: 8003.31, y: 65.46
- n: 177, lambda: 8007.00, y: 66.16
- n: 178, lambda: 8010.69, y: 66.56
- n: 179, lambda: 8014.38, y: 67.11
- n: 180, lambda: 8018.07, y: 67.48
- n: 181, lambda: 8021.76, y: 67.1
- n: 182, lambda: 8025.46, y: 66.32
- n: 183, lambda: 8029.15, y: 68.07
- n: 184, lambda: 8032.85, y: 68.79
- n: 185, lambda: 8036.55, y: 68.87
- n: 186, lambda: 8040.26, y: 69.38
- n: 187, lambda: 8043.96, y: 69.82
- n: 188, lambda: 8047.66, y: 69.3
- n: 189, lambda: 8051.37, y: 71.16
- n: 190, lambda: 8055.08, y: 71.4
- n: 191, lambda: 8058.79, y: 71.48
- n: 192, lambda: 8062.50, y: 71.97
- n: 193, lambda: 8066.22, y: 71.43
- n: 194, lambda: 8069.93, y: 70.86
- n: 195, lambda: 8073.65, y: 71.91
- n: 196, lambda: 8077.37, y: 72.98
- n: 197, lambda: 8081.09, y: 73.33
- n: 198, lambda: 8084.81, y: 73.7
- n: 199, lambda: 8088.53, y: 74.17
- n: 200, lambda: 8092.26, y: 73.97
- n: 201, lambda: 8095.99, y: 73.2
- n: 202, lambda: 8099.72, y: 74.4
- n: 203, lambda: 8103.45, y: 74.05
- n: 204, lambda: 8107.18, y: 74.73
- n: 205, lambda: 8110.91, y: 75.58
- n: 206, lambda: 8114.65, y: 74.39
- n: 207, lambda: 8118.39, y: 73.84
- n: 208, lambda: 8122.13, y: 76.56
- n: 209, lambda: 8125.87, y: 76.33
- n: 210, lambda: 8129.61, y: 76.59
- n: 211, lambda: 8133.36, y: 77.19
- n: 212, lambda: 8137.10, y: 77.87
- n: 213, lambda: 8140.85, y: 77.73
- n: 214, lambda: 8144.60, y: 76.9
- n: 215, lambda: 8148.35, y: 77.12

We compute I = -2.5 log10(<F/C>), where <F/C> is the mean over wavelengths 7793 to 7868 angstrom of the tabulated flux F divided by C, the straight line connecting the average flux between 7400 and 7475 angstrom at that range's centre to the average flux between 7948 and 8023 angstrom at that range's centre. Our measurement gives 0.192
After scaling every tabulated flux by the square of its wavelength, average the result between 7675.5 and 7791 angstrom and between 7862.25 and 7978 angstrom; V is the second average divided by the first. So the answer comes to 1.3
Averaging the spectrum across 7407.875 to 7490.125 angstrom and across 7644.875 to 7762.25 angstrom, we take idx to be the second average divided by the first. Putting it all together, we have 0.76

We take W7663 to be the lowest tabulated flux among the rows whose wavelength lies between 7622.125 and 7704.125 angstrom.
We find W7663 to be 36.05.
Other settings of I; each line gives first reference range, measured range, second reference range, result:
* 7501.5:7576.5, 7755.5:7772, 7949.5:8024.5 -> 0.34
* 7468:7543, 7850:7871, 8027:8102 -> 0.25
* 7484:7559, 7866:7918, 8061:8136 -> 0.23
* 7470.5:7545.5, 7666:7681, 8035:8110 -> 0.49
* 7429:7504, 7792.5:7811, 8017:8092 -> 0.28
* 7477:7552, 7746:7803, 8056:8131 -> 0.38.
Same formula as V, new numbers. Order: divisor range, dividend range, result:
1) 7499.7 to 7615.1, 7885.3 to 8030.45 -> 1.04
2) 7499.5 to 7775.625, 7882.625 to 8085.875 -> 1.24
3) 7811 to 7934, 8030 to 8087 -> 1.33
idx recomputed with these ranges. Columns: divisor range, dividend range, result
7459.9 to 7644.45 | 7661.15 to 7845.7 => 0.76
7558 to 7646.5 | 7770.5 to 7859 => 0.84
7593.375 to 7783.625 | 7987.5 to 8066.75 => 1.32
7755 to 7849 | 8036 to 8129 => 1.42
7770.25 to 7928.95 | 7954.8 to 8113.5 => 1.26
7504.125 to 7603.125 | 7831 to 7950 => 0.85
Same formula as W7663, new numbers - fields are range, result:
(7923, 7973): 59.06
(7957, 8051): 60.89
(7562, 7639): 54.32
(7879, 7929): 55.95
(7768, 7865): 48.08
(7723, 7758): 45.7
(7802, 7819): 53.02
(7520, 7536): 66.39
